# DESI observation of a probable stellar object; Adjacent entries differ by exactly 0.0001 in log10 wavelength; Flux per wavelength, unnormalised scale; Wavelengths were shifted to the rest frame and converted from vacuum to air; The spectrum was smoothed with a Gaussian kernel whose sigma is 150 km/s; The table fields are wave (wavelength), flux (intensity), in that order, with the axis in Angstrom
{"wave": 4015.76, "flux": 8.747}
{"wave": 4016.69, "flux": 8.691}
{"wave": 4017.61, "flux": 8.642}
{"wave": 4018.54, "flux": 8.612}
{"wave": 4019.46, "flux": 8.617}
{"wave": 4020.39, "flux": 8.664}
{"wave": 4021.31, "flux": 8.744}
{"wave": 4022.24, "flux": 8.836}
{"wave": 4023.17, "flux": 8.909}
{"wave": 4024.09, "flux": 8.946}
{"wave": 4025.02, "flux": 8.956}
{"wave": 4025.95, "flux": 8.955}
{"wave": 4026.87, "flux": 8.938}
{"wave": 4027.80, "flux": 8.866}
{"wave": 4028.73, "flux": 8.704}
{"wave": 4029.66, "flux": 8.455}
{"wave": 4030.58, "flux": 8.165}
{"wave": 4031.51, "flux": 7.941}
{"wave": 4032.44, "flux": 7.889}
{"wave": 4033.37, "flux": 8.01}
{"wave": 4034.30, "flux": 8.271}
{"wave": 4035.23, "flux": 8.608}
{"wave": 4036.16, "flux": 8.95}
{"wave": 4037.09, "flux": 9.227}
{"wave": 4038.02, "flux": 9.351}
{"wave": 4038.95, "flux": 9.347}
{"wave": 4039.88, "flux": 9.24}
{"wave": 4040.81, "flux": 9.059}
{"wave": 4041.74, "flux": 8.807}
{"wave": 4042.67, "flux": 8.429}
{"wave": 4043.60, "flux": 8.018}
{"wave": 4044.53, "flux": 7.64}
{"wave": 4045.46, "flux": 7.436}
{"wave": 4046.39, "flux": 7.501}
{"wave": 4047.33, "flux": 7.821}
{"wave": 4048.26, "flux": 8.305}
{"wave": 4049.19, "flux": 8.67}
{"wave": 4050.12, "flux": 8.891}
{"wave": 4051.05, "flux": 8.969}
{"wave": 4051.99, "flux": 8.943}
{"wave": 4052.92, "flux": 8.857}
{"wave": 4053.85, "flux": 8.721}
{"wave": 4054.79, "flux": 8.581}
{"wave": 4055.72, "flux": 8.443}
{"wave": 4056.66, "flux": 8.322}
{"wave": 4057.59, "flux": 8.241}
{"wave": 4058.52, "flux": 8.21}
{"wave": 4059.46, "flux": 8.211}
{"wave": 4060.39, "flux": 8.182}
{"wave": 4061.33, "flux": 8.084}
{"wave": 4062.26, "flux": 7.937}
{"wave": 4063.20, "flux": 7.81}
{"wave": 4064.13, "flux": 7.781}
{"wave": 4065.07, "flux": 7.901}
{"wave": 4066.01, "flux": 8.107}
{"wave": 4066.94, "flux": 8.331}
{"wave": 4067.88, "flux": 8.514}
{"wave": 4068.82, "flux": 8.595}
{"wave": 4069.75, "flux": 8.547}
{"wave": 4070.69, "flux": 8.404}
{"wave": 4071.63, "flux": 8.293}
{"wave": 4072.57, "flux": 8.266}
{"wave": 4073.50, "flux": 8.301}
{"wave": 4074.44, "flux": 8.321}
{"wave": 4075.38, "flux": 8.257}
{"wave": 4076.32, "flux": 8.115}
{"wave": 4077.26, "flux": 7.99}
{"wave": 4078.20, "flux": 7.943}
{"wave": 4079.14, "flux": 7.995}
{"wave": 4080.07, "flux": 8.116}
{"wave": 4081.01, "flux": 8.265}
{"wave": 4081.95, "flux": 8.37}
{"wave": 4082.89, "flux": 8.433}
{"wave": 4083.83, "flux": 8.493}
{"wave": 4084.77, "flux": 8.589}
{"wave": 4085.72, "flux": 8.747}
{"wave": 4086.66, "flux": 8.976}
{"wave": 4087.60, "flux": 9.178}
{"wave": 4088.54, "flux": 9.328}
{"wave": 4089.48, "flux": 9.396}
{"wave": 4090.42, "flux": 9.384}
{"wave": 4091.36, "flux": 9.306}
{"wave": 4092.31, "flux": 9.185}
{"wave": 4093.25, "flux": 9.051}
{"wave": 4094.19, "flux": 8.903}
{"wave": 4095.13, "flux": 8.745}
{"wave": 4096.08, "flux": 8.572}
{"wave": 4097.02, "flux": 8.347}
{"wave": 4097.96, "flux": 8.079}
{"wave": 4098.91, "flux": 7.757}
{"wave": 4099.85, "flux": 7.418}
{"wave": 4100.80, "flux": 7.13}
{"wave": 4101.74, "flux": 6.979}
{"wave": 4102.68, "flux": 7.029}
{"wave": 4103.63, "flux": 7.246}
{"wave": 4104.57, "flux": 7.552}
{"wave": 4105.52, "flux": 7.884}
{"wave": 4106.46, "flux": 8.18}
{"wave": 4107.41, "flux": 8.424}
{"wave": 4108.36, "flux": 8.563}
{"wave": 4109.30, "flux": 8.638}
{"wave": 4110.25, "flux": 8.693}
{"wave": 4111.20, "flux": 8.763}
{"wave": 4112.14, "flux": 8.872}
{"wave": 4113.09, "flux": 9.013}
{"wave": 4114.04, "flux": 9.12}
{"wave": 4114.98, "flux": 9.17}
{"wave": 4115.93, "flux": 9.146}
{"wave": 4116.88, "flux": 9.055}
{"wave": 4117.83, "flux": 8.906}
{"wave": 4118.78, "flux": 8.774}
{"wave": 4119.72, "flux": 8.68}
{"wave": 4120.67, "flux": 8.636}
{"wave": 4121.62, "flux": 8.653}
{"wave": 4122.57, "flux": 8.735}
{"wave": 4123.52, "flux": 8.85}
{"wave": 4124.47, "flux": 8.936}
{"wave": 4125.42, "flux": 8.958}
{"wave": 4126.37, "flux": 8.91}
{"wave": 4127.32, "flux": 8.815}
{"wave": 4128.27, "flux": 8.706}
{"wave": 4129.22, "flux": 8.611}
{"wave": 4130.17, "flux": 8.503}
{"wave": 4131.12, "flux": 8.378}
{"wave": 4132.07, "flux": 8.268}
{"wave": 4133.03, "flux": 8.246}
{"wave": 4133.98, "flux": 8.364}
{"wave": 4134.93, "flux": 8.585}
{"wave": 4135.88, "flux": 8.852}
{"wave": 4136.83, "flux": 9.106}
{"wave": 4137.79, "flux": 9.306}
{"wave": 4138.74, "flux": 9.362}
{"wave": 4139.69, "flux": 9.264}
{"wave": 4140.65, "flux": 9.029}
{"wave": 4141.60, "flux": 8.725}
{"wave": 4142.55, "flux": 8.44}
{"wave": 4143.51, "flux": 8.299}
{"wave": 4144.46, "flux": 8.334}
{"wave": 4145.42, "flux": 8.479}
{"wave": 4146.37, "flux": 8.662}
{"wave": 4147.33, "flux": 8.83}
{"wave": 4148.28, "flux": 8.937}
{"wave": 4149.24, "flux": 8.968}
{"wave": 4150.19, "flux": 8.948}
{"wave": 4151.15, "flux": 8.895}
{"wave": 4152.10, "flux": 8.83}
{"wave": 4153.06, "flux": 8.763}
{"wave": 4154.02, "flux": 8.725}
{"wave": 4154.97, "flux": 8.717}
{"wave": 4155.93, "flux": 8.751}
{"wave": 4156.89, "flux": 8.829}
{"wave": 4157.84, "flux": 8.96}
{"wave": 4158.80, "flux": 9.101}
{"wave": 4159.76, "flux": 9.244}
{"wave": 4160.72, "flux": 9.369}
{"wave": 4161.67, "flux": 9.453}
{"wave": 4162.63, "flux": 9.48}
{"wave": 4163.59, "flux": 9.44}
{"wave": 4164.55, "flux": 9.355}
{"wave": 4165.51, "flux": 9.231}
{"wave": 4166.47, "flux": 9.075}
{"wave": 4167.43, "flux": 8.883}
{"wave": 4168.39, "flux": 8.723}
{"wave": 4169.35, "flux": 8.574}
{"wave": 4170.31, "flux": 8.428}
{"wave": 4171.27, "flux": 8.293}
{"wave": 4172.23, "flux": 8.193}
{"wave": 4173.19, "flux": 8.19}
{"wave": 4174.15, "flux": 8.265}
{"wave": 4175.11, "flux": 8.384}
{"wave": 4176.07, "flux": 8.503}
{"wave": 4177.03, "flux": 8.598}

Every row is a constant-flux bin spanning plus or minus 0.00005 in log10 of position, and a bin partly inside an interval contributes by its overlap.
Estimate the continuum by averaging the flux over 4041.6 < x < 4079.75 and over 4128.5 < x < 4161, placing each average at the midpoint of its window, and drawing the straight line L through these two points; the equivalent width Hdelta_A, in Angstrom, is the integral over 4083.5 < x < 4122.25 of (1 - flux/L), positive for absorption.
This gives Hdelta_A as -0.1 Angstrom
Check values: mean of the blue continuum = 8.26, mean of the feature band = 8.55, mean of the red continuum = 8.78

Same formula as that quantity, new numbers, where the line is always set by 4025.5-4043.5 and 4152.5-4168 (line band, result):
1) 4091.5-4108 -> 1.5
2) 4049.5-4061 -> 0.3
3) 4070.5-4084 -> 0.9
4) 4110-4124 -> 0.1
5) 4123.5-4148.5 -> 0.8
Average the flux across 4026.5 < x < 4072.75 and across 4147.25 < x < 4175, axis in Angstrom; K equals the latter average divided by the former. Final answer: 1.05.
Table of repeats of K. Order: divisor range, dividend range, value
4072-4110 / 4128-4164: 1.06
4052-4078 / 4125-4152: 1.06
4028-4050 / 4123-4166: 1.05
